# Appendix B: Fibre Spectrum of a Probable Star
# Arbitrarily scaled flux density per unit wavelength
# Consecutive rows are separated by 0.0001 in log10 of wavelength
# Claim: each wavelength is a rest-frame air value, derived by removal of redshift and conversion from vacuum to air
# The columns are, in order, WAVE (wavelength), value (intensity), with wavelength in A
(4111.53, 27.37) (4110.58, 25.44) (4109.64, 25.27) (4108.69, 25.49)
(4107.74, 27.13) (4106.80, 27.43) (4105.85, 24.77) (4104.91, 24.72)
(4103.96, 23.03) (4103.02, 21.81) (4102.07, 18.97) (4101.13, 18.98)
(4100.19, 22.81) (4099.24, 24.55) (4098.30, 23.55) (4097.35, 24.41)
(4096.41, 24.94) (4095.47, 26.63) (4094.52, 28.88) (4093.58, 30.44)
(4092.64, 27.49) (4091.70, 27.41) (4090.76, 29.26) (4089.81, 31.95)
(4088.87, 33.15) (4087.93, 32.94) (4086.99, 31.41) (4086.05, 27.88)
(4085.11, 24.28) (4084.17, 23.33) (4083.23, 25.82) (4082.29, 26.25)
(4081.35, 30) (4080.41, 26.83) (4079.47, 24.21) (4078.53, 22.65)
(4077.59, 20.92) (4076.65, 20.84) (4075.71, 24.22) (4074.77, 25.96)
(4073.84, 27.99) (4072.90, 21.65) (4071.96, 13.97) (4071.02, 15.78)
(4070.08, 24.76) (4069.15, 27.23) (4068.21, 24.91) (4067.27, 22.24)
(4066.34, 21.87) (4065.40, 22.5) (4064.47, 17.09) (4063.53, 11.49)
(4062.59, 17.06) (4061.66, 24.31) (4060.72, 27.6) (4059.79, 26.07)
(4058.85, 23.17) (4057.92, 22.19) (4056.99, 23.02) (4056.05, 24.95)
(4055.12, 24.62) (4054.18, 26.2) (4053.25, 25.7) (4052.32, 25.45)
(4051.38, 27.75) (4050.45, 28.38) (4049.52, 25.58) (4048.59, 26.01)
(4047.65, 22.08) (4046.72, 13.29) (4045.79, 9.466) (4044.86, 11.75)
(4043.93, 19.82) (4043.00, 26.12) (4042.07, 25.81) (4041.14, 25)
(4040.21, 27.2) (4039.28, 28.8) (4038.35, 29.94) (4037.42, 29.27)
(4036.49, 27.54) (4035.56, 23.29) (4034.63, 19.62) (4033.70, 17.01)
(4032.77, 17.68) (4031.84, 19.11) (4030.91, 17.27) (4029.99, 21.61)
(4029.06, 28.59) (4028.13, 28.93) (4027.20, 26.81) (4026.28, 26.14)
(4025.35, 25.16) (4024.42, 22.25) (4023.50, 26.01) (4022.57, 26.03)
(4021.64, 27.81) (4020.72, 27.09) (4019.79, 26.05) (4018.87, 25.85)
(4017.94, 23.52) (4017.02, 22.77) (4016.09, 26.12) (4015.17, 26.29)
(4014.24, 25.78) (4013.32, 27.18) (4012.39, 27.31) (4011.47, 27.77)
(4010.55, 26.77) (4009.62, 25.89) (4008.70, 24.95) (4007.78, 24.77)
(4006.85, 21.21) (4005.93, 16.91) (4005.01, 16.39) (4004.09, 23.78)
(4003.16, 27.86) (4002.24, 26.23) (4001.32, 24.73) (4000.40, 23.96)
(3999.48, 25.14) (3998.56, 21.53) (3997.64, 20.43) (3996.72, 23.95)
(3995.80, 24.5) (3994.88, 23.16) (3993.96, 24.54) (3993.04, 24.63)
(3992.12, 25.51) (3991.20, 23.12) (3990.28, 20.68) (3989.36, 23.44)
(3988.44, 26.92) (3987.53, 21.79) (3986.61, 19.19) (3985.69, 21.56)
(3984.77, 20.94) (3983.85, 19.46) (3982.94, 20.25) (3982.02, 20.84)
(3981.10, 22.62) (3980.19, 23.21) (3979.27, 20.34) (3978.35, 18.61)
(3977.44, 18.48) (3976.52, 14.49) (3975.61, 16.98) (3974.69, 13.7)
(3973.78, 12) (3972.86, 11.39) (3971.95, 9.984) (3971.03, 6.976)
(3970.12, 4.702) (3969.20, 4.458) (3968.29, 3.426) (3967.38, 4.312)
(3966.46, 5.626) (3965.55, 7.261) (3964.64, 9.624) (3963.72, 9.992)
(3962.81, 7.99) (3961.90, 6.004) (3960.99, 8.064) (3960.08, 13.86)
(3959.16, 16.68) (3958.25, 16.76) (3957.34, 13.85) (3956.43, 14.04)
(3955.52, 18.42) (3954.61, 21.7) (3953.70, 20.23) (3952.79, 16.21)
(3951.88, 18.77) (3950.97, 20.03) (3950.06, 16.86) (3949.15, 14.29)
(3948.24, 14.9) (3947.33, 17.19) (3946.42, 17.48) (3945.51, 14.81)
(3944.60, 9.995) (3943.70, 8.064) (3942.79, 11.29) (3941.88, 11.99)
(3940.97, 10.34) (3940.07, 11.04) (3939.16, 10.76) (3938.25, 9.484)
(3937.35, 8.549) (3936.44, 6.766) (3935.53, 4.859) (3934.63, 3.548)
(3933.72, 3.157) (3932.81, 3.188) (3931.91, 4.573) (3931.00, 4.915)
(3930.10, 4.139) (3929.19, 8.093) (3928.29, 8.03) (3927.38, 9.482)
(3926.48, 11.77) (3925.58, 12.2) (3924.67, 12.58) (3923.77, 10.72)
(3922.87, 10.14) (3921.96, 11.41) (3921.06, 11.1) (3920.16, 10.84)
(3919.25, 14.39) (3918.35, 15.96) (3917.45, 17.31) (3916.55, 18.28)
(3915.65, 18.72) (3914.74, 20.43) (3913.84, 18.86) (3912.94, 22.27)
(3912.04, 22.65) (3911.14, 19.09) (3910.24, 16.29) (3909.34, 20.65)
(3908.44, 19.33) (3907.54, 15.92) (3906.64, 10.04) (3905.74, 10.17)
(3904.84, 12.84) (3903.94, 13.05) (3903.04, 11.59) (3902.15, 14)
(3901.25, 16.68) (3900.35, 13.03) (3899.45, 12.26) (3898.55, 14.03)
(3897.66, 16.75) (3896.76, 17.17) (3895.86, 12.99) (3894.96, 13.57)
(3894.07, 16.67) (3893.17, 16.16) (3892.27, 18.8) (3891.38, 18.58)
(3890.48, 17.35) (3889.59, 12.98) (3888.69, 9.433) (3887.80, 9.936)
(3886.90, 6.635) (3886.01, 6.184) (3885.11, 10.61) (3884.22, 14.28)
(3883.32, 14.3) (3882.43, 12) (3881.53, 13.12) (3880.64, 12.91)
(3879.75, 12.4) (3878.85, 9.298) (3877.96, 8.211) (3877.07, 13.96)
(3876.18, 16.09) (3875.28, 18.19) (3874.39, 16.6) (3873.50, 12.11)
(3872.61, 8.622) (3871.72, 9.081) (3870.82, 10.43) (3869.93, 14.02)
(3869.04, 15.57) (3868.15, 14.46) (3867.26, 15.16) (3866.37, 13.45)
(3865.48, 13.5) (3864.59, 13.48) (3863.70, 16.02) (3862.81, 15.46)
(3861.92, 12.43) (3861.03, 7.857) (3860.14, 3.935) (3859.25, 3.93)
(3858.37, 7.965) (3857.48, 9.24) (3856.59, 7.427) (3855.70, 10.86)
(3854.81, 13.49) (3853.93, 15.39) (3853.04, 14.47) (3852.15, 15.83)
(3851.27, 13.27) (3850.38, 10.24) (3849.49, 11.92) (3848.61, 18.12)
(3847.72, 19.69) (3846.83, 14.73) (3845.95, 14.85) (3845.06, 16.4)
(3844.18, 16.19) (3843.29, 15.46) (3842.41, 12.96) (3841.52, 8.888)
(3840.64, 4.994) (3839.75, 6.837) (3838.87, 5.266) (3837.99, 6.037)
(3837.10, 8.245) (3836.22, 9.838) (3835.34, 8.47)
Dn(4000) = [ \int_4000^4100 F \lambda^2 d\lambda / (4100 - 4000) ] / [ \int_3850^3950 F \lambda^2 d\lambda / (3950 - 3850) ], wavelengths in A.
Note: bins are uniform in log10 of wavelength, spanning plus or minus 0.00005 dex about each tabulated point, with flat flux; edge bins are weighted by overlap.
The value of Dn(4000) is 2.09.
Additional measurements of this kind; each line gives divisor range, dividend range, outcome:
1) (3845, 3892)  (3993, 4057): 2.07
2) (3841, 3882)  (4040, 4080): 1.95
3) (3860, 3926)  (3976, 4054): 1.79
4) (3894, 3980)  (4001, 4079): 1.95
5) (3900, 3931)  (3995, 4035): 1.80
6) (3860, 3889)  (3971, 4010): 1.83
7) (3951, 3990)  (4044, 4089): 1.64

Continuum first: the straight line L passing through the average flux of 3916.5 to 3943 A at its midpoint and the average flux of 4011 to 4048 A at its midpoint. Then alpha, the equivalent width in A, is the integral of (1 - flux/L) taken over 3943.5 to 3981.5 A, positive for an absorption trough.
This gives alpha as 1.5 A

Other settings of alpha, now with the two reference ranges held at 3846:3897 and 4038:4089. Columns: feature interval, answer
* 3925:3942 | 9.0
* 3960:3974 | 8.2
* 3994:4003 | -1.7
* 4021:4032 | -1.6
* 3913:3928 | 1.3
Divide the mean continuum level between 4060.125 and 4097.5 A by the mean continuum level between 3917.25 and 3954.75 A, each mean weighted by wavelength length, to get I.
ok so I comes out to 2.2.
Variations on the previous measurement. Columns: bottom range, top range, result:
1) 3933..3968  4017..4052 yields 2.00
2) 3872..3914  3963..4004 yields 1.27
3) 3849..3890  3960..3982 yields 0.97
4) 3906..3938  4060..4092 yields 1.99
